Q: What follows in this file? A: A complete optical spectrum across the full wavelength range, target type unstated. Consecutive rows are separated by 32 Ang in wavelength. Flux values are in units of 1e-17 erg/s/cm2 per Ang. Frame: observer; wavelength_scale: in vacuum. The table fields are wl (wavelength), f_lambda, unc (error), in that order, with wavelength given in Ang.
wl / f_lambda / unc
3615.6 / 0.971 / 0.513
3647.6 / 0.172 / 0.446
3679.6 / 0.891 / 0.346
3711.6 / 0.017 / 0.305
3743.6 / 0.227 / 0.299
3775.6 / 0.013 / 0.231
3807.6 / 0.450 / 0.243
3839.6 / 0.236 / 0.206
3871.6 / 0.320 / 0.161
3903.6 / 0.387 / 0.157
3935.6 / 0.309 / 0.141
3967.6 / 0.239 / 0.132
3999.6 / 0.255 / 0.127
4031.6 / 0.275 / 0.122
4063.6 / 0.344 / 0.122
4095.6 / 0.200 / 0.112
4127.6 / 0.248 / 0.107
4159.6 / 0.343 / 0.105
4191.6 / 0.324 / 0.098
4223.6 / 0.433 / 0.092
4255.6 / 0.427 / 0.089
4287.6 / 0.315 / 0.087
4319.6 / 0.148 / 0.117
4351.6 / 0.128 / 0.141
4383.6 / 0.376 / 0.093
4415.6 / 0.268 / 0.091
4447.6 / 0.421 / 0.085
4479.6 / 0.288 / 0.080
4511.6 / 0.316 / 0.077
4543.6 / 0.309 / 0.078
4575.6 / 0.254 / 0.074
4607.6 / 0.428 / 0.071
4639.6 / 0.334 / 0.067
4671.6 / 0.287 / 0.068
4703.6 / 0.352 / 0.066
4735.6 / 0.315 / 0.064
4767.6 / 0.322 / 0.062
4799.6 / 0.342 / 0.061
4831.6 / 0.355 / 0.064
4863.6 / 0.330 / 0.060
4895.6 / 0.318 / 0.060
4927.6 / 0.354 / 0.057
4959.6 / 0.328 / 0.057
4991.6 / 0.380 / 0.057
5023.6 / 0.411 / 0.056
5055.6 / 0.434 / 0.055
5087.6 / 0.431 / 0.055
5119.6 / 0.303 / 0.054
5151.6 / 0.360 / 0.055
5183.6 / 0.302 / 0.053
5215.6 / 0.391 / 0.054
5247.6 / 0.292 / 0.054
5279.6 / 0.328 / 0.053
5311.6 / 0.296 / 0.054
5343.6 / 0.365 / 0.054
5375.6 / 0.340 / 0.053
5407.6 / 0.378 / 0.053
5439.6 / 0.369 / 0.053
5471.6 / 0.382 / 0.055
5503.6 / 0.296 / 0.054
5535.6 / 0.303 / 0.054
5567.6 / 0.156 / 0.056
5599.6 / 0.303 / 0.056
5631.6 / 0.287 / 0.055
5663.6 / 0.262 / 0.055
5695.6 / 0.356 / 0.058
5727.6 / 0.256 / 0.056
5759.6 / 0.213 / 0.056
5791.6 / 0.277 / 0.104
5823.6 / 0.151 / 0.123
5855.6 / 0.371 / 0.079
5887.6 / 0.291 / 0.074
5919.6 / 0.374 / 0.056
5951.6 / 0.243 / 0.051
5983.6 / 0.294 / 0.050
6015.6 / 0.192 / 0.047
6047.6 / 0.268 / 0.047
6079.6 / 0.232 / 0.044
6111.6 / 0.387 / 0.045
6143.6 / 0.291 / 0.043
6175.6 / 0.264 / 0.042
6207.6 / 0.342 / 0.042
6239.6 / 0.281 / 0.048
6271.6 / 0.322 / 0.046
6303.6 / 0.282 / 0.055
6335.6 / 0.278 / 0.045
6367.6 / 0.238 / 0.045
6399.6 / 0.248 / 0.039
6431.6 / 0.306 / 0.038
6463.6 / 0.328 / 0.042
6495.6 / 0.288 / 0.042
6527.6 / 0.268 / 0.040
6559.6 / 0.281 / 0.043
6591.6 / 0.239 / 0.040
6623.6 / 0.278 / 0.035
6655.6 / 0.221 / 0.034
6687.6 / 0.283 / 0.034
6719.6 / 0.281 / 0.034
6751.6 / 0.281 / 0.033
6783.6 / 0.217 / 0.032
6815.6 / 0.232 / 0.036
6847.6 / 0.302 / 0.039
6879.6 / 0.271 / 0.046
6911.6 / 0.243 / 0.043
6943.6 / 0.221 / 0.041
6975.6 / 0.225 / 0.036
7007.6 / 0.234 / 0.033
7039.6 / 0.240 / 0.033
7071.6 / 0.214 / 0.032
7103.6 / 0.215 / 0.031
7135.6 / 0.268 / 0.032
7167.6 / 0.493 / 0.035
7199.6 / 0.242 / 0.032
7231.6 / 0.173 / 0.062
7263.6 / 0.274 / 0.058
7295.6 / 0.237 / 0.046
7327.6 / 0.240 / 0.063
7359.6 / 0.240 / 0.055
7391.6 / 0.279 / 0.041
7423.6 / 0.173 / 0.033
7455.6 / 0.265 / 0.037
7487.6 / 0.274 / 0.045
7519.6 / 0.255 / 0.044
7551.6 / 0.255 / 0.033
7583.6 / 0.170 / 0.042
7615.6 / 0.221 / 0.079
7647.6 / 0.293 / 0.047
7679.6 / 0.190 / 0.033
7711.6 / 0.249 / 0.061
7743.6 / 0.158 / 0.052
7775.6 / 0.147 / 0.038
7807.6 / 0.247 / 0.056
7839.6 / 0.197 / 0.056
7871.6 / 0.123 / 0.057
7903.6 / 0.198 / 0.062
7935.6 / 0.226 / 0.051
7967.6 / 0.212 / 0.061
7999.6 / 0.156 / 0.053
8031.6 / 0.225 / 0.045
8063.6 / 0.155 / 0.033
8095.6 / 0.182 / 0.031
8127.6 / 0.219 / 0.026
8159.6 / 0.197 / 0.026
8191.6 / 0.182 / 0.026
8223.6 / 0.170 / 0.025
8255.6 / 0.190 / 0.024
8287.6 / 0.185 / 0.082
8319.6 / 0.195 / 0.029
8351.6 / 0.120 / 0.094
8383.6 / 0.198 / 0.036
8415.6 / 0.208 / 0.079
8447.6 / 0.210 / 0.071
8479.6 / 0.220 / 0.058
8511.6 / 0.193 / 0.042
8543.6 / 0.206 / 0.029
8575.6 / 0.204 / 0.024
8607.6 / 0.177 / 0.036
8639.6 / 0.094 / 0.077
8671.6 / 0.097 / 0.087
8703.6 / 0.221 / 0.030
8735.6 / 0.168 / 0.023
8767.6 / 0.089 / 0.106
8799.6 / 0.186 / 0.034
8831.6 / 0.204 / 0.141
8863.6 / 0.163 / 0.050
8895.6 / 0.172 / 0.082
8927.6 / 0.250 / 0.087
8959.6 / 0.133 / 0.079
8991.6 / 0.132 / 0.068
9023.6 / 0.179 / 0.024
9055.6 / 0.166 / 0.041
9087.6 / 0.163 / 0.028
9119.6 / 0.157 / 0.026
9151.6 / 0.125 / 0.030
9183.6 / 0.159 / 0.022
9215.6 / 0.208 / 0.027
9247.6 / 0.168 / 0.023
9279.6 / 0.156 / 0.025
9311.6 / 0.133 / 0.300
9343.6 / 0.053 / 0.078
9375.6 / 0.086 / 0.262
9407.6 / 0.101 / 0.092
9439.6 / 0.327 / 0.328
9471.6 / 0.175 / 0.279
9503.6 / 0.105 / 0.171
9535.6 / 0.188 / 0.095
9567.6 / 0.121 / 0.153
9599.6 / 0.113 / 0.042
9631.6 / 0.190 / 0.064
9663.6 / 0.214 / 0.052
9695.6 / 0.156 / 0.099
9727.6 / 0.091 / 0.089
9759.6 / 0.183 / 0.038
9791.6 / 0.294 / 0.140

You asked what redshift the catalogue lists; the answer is 0.09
